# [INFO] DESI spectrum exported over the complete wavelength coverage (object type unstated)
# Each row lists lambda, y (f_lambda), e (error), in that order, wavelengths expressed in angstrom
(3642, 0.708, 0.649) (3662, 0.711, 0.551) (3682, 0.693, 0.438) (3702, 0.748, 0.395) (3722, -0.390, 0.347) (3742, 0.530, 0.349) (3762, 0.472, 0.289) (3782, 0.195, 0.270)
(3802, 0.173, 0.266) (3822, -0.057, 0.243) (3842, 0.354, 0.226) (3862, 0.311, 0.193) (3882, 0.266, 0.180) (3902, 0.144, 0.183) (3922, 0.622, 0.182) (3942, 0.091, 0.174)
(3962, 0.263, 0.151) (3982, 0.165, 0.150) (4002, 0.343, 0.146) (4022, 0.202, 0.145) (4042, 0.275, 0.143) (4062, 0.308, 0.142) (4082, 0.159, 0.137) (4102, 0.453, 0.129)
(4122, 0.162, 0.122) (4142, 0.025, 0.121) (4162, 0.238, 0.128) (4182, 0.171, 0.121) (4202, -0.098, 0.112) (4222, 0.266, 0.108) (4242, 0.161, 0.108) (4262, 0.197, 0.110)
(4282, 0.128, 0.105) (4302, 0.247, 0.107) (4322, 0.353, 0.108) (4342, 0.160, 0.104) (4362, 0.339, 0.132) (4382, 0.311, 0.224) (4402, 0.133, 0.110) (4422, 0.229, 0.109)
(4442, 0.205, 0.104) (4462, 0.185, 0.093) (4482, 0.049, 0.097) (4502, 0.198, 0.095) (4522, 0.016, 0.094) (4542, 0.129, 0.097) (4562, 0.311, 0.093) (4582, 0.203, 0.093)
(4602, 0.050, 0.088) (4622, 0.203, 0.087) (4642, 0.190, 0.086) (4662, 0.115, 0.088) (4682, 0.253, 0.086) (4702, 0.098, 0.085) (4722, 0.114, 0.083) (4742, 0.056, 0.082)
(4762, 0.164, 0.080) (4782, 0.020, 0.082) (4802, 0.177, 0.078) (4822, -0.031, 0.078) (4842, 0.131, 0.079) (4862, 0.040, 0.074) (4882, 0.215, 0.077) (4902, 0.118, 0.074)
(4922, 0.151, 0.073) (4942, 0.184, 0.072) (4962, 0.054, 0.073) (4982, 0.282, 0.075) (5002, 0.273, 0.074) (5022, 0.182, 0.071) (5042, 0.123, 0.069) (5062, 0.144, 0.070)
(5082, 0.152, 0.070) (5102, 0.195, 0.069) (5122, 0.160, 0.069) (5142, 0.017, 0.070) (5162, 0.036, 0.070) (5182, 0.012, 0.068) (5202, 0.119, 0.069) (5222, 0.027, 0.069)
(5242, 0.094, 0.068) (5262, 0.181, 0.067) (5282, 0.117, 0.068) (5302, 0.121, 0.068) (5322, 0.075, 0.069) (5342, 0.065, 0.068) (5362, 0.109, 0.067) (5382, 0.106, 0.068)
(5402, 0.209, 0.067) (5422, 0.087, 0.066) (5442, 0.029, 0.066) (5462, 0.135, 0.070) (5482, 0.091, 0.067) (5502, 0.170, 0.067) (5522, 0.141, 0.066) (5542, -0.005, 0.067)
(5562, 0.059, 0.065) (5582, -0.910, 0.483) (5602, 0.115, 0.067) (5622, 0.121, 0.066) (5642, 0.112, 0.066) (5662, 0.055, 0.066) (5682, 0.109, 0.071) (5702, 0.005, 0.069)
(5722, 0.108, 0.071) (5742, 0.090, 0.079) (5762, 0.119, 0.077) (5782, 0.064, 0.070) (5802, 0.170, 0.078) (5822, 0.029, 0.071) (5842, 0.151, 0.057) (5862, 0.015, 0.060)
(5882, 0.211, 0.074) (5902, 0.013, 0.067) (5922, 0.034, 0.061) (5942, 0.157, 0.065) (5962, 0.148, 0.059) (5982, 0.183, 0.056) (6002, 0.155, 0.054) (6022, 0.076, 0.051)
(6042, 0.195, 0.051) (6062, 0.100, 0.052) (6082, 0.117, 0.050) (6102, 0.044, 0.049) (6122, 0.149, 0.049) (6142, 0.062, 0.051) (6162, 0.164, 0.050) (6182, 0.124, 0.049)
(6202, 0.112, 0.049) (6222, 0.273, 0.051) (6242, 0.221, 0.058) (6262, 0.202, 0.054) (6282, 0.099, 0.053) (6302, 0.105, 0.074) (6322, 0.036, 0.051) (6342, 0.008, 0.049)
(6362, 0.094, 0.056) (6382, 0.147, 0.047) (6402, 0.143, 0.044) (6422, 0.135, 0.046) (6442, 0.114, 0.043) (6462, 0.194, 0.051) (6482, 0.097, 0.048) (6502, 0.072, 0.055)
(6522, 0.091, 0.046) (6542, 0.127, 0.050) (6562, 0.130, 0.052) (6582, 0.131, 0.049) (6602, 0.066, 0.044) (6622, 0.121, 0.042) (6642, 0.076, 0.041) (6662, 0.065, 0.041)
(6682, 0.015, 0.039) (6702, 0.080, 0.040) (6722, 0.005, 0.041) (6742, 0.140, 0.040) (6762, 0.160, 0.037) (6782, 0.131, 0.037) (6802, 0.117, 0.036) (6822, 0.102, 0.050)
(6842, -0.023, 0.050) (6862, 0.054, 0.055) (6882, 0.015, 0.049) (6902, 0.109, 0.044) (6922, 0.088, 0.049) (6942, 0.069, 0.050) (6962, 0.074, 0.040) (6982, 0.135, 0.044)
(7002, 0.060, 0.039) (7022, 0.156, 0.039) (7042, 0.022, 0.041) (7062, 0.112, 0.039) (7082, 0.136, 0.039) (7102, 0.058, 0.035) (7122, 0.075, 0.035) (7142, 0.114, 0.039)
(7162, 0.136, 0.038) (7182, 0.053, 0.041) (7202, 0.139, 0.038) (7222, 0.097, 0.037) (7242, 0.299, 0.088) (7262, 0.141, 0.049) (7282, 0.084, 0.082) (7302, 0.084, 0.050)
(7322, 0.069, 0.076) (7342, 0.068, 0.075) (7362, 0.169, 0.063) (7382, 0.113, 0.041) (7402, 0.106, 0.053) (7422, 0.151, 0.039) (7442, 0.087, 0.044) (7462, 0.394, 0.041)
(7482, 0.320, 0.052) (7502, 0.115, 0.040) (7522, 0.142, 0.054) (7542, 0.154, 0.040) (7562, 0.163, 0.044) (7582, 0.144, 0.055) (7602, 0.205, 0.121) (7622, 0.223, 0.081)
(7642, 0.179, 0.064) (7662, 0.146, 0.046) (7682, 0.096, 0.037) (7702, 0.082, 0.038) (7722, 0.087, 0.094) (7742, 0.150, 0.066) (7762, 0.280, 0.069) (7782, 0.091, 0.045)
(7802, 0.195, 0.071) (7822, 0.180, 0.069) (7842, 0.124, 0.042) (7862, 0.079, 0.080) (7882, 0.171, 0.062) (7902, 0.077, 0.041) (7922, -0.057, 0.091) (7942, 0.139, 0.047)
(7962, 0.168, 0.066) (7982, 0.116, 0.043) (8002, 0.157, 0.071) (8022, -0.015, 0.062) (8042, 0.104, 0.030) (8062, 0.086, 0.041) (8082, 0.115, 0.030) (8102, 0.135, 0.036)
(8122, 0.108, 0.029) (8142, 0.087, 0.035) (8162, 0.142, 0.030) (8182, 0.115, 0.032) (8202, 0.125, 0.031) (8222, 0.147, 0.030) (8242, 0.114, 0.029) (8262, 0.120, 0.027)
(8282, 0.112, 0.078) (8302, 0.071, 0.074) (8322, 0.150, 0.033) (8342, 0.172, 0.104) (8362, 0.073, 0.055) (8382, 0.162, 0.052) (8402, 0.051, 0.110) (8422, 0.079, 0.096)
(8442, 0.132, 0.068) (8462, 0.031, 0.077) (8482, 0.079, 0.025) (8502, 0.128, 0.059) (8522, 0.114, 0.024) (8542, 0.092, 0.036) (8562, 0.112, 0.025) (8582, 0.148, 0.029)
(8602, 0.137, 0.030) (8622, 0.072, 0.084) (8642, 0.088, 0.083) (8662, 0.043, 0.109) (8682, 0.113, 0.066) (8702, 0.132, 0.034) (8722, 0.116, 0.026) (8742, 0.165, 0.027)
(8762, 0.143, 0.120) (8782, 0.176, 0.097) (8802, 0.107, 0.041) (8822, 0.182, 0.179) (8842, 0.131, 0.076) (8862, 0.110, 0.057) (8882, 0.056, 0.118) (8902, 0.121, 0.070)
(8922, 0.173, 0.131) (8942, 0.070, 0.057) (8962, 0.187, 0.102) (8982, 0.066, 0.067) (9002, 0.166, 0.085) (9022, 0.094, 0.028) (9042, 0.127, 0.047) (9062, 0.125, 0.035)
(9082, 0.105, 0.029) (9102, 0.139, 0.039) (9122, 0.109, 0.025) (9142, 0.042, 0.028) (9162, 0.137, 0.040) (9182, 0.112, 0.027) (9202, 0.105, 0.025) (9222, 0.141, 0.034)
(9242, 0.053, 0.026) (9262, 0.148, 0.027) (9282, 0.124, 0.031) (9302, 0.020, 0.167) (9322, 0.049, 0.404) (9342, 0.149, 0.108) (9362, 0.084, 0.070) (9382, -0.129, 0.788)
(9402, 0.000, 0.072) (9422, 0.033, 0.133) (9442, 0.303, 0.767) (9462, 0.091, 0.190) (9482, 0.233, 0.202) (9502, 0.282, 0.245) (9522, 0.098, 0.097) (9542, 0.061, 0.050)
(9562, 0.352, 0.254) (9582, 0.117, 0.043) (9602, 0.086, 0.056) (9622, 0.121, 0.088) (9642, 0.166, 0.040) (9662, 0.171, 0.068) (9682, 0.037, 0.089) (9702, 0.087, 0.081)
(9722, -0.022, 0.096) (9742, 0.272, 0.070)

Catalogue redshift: 1.004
